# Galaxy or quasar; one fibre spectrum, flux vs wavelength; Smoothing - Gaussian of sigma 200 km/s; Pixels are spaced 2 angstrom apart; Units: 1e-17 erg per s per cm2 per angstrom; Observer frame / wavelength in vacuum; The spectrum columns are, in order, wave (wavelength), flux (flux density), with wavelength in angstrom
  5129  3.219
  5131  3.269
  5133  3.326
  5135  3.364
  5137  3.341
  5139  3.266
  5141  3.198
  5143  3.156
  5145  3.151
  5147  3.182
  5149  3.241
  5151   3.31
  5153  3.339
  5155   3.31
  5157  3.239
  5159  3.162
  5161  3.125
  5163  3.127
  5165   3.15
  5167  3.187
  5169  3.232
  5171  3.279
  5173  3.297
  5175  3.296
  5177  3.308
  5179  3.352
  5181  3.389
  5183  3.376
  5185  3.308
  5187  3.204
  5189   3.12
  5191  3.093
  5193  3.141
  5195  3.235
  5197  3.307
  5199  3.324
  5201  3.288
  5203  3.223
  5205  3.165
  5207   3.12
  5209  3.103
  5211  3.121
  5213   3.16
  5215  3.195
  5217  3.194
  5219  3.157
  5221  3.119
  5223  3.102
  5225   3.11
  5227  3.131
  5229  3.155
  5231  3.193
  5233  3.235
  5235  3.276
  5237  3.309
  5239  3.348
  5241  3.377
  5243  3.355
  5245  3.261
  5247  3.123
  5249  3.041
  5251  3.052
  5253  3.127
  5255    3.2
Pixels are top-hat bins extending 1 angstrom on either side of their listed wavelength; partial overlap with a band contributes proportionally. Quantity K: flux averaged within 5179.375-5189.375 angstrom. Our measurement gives 3.29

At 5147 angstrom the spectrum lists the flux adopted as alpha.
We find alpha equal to 3.182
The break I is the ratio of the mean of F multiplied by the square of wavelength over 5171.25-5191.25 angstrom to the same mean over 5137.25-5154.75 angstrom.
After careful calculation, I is 1.0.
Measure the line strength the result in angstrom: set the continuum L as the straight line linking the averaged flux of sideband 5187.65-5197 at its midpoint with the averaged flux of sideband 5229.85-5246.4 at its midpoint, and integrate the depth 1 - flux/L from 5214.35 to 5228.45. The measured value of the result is 0.44 angstrom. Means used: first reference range 3.17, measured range 3.14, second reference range 3.29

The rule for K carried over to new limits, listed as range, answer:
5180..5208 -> 3.24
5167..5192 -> 3.27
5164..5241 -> 3.22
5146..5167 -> 3.22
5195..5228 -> 3.18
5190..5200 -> 3.22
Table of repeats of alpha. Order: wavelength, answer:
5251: 3.052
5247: 3.123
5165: 3.15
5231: 3.193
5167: 3.187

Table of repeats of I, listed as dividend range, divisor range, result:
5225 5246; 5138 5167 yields 1.05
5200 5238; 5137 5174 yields 1.01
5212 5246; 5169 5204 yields 1.00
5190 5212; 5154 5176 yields 1.01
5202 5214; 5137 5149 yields 1.01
